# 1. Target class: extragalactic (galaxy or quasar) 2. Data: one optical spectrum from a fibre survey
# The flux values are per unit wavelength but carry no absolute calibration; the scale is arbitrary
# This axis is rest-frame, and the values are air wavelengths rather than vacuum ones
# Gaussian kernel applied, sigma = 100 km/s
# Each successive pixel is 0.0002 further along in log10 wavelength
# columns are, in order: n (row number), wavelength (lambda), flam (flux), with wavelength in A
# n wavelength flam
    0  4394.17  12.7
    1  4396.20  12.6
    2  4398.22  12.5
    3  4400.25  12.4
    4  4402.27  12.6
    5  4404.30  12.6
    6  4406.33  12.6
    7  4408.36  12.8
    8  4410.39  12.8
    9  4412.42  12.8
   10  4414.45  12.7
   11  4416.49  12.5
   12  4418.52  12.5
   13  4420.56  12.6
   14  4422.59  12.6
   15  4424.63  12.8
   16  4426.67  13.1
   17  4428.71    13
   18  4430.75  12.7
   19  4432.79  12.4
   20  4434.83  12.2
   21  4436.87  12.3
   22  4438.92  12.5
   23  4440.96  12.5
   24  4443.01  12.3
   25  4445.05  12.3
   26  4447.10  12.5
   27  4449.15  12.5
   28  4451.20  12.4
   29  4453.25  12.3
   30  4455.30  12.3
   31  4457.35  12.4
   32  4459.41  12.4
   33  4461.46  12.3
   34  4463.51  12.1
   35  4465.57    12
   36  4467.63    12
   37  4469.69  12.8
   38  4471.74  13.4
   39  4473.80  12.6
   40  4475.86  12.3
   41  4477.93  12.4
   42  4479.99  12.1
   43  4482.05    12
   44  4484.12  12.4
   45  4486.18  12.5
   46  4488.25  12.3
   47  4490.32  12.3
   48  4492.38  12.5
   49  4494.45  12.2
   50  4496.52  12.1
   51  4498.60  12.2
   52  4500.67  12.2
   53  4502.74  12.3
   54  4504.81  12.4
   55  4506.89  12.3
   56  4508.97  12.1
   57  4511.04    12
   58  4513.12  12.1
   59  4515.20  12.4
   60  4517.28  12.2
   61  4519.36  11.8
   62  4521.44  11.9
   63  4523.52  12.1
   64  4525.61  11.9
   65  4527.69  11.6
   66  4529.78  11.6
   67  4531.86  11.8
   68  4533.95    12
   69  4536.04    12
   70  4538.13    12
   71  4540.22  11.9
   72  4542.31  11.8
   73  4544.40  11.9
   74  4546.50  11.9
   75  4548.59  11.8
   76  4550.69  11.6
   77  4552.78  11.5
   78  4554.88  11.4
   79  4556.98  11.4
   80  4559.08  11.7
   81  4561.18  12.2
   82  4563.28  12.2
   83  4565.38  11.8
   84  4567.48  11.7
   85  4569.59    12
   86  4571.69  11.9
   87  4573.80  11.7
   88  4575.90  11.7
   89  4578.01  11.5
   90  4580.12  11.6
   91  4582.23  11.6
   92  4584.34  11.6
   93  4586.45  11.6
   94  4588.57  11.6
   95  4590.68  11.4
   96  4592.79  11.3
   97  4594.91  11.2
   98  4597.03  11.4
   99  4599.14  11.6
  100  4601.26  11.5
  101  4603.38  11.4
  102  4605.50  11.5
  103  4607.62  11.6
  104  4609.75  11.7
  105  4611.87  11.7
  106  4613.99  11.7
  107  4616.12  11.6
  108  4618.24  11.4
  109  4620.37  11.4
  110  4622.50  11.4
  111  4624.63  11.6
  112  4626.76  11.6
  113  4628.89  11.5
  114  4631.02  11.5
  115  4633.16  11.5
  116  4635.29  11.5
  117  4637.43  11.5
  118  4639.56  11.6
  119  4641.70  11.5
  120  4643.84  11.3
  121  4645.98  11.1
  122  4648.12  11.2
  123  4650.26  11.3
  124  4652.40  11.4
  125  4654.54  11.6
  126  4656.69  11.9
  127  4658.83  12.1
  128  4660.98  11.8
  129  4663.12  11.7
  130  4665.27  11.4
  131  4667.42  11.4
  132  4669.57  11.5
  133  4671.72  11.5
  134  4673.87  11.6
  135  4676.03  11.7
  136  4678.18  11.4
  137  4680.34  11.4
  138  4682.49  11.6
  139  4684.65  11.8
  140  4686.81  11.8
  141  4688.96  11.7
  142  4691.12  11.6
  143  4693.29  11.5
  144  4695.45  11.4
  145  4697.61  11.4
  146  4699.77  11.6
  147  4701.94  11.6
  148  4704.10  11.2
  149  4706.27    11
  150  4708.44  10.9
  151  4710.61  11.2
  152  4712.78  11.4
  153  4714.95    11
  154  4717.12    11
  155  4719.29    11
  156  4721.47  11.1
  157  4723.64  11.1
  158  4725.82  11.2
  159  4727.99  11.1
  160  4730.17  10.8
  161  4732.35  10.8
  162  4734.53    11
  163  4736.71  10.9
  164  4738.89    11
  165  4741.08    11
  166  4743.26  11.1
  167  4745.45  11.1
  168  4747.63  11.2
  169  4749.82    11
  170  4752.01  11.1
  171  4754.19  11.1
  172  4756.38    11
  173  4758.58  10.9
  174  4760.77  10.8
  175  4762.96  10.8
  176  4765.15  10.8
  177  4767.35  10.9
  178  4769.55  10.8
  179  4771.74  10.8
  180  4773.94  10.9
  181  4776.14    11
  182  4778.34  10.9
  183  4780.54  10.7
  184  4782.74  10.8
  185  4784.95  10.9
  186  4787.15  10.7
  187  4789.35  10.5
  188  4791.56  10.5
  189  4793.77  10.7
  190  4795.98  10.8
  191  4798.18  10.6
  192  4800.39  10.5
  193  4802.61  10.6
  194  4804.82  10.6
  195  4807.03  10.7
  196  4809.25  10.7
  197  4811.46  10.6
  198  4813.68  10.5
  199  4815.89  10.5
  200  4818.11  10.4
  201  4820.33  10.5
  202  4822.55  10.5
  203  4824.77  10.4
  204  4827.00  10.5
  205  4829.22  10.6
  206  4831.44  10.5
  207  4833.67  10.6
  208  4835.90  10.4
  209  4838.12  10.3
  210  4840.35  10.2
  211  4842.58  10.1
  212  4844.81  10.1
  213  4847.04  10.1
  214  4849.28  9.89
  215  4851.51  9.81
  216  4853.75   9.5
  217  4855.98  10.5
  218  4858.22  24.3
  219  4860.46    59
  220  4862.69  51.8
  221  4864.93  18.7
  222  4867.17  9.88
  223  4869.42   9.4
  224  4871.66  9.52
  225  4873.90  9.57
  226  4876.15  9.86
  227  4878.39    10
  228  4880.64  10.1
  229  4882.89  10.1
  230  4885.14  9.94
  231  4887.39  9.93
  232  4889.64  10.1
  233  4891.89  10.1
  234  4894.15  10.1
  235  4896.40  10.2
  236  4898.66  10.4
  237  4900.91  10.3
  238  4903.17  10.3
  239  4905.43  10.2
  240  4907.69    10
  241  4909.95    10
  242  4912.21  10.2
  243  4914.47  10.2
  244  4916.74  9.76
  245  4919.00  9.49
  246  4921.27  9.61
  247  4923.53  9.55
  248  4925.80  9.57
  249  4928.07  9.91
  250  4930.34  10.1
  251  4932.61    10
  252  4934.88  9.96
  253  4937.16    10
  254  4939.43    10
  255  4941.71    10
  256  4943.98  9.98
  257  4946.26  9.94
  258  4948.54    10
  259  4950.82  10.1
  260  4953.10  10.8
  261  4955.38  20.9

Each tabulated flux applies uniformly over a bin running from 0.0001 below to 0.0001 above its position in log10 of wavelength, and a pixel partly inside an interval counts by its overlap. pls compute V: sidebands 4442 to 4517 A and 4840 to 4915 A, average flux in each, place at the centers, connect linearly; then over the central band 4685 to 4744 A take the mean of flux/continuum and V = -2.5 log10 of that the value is 0.16 mag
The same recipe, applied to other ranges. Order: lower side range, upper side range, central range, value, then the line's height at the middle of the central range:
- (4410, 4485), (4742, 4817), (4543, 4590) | 0.01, 11.9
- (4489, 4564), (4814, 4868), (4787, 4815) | 0.34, 14.6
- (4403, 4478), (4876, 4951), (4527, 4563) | 0.02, 12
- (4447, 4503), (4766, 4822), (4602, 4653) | 0.01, 11.6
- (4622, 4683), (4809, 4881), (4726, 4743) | 0.14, 12.4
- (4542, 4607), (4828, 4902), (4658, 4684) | 0.06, 12.3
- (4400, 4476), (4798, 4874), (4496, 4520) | 0.05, 12.7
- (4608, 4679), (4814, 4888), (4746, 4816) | 0.19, 12.9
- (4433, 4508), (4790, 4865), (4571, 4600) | 0.11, 12.8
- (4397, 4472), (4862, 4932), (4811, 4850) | 0.11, 11.5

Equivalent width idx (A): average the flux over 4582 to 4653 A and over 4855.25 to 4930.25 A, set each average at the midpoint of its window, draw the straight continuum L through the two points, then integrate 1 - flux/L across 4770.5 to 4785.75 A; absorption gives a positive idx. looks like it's 2.09 A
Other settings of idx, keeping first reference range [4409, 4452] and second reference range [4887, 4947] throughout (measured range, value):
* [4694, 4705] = -0.29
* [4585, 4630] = 0.49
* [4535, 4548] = 0.08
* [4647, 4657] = -0.04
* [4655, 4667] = -0.42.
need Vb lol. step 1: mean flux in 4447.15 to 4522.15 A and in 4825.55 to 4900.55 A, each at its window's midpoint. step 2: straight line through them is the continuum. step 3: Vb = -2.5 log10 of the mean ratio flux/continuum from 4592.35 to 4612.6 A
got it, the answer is 0.11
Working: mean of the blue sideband 12.3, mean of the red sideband 13.5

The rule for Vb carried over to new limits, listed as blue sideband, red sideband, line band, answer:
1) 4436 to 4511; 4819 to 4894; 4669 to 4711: 0.13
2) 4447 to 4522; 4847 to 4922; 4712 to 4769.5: 0.18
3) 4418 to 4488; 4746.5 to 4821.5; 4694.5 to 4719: -0.01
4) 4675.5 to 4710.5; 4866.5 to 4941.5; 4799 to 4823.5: 0.01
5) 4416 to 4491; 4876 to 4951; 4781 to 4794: 0.00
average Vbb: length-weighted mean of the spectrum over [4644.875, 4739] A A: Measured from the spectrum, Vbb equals 11.4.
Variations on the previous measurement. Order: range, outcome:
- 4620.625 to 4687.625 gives 11.5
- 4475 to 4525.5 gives 12.2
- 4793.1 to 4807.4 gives 10.6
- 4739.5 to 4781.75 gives 10.9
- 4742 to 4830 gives 10.8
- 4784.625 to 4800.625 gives 10.7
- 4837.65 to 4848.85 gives 10.1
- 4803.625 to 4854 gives 10.4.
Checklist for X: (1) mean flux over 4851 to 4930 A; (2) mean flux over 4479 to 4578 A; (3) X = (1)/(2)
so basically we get 1.1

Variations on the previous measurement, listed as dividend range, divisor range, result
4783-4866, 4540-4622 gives 1.16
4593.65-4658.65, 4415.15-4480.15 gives 0.92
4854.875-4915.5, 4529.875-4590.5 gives 1.21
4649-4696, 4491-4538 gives 0.96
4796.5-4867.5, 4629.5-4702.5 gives 1.21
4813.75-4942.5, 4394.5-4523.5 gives 0.97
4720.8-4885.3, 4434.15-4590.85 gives 1.00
